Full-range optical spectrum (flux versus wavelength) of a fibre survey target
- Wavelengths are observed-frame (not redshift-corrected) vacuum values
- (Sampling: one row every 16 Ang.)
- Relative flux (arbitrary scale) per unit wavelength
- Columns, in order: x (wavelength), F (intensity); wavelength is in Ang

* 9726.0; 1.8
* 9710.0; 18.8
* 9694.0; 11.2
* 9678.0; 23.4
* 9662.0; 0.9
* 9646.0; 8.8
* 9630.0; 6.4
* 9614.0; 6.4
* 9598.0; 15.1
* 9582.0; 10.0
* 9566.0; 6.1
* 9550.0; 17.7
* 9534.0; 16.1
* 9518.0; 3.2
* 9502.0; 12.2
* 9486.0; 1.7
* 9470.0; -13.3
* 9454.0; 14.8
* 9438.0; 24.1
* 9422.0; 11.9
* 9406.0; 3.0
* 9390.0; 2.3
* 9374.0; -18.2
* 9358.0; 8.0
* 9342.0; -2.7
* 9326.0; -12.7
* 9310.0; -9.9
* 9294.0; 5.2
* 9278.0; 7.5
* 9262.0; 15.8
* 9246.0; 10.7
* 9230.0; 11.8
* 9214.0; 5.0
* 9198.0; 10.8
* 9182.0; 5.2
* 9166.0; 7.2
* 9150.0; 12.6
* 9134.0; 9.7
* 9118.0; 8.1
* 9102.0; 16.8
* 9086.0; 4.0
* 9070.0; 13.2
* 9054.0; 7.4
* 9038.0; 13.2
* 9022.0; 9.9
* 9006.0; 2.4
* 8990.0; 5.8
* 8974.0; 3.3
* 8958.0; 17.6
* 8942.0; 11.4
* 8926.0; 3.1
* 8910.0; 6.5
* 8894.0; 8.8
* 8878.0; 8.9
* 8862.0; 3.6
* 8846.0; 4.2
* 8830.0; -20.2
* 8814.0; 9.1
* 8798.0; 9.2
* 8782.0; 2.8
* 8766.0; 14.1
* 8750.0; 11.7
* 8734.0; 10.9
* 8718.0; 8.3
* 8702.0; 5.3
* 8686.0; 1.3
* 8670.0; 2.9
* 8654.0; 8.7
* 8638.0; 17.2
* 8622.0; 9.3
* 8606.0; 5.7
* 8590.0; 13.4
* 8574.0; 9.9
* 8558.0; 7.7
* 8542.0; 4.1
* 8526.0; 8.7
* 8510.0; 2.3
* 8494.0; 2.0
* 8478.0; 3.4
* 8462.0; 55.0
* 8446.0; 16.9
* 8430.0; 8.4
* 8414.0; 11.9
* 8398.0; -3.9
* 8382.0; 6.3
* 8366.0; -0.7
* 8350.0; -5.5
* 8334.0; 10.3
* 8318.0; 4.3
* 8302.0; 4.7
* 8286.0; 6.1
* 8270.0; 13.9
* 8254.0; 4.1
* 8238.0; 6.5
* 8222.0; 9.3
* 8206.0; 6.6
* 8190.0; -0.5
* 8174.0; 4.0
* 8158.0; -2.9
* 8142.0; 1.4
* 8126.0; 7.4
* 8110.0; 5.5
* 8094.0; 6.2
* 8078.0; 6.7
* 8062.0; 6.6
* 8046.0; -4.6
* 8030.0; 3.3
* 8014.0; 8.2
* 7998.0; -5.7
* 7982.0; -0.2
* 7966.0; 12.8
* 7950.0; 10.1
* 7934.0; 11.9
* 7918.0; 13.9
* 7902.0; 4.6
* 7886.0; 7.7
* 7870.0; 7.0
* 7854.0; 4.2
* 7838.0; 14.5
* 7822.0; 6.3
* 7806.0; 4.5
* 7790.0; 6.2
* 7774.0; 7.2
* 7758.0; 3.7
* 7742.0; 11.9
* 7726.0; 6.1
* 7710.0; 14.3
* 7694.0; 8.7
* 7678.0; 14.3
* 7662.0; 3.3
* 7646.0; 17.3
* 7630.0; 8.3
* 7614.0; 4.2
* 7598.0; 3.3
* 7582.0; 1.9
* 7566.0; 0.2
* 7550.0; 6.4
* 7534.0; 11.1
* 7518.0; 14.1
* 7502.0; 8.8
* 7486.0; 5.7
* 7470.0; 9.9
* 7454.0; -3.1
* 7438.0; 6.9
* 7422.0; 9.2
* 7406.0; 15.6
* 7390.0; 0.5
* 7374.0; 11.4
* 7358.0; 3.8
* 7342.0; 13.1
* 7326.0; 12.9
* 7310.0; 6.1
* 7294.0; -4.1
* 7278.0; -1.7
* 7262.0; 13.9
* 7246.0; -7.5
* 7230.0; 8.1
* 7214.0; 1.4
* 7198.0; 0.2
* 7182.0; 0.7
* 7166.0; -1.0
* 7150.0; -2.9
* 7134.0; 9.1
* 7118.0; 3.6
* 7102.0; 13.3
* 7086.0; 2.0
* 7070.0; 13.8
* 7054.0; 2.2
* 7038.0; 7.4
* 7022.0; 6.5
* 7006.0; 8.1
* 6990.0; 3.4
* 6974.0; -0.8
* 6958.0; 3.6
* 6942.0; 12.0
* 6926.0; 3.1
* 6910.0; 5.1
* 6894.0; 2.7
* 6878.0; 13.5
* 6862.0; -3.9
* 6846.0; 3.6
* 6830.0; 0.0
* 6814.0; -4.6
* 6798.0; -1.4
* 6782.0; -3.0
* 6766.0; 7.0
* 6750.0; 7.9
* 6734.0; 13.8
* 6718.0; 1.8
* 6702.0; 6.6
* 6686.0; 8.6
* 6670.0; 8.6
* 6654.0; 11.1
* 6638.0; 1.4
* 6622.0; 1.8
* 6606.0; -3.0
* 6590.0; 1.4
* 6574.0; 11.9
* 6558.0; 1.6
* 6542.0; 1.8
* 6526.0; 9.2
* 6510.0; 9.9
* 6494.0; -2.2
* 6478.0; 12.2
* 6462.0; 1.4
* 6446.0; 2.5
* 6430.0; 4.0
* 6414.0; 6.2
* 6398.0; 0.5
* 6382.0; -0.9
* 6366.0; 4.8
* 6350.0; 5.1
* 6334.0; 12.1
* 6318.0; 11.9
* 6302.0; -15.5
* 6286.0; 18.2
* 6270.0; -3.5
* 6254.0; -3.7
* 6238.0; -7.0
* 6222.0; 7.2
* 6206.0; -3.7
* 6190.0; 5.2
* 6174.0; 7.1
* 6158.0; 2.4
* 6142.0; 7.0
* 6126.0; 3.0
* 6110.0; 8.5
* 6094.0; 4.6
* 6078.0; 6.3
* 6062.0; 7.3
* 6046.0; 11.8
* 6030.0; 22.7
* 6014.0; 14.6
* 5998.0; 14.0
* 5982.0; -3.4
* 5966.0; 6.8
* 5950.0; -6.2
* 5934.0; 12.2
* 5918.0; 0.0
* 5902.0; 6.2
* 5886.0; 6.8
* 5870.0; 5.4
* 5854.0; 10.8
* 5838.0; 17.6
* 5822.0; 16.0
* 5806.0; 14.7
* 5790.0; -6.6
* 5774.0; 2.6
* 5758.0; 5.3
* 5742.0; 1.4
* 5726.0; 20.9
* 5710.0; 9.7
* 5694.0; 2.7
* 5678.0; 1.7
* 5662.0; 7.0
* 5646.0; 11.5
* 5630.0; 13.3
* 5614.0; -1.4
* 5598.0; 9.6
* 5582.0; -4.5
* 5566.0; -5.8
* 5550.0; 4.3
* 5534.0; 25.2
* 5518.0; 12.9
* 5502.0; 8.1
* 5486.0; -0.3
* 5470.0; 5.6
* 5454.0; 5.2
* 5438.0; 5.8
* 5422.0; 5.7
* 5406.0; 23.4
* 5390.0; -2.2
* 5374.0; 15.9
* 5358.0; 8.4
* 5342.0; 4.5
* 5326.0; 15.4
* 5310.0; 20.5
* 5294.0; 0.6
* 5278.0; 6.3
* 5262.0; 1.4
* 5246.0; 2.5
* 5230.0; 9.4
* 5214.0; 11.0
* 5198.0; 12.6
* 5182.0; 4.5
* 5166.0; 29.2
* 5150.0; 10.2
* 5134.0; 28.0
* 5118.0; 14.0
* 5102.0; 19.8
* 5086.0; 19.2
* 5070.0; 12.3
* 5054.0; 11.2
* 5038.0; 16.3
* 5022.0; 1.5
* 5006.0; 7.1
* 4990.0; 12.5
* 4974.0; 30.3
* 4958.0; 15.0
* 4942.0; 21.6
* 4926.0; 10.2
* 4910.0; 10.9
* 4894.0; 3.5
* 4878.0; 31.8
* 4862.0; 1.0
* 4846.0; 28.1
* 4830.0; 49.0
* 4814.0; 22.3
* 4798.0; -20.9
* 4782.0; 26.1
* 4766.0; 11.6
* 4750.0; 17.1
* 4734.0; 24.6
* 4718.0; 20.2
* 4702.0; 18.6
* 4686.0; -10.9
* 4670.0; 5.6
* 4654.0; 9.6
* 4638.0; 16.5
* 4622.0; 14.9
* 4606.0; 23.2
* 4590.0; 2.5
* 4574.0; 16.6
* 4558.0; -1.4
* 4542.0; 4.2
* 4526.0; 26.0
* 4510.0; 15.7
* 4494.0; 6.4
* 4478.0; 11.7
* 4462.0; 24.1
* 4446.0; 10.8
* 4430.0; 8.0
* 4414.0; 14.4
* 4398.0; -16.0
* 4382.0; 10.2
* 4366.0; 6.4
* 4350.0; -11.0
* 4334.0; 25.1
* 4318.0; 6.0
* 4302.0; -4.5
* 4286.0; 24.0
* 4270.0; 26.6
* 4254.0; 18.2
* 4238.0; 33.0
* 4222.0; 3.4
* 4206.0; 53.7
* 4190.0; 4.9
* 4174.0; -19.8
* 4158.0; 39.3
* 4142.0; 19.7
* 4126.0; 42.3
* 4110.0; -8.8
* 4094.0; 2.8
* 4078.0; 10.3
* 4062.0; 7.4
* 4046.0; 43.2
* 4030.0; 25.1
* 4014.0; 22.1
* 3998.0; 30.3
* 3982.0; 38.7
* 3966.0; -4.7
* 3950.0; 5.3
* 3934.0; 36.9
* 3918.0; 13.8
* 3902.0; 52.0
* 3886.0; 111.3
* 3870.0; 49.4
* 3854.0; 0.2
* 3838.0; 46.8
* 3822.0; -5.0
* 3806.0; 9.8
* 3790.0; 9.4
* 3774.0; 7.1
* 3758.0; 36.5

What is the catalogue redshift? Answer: 1.27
